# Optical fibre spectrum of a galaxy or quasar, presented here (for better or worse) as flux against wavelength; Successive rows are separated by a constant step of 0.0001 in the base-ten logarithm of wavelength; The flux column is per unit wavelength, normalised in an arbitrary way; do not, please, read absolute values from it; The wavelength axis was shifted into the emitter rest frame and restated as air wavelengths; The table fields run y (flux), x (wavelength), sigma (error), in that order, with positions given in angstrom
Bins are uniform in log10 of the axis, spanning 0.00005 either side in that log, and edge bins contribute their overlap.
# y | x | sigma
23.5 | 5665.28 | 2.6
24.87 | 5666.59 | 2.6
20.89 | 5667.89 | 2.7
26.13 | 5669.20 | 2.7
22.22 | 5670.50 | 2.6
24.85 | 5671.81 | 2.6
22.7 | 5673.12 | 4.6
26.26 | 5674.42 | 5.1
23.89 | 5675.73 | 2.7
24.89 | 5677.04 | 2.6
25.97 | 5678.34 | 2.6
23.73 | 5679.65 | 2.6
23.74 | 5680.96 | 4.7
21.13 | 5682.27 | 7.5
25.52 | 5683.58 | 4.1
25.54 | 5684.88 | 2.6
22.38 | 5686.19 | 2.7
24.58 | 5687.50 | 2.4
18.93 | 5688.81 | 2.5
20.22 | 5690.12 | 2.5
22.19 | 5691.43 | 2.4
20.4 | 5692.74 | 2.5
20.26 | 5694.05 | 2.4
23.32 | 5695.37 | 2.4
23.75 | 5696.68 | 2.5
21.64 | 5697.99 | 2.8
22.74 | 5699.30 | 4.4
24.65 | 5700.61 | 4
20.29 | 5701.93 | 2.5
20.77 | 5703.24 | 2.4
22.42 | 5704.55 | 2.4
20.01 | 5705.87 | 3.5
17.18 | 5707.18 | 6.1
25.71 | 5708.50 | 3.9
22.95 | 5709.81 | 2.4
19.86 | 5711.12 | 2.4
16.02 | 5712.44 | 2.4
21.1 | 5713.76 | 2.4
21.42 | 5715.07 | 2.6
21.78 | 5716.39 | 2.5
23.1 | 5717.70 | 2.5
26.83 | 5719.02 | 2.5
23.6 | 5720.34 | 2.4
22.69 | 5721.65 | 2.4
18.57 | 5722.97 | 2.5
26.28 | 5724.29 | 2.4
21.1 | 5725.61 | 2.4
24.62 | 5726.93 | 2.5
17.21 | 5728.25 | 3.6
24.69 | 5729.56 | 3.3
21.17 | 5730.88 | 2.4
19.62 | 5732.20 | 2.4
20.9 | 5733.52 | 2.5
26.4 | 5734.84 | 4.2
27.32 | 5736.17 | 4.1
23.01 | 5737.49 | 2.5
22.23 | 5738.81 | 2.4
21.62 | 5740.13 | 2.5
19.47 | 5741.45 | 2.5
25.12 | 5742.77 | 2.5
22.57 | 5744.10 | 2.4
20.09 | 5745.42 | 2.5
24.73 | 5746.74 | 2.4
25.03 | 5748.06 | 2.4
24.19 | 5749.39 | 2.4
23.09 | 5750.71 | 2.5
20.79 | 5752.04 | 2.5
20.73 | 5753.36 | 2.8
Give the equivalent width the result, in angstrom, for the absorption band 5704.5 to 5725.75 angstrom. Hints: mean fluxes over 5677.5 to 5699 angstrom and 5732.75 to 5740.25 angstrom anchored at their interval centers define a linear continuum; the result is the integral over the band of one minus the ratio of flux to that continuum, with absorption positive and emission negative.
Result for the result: 1.32 angstrom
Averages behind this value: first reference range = 22.7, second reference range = 23.6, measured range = 21.8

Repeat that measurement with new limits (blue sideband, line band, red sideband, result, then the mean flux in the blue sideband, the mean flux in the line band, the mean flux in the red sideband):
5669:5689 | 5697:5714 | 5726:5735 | 1.2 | 24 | 21.2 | 21.8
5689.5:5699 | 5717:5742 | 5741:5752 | -0.1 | 21.7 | 22.7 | 23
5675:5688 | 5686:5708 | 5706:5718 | 1.0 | 24.1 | 21.5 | 20.9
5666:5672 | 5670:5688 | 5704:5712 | -0.8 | 23.7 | 24.1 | 21.2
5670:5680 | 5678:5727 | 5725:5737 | 2.6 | 24.4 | 22.2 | 22.6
